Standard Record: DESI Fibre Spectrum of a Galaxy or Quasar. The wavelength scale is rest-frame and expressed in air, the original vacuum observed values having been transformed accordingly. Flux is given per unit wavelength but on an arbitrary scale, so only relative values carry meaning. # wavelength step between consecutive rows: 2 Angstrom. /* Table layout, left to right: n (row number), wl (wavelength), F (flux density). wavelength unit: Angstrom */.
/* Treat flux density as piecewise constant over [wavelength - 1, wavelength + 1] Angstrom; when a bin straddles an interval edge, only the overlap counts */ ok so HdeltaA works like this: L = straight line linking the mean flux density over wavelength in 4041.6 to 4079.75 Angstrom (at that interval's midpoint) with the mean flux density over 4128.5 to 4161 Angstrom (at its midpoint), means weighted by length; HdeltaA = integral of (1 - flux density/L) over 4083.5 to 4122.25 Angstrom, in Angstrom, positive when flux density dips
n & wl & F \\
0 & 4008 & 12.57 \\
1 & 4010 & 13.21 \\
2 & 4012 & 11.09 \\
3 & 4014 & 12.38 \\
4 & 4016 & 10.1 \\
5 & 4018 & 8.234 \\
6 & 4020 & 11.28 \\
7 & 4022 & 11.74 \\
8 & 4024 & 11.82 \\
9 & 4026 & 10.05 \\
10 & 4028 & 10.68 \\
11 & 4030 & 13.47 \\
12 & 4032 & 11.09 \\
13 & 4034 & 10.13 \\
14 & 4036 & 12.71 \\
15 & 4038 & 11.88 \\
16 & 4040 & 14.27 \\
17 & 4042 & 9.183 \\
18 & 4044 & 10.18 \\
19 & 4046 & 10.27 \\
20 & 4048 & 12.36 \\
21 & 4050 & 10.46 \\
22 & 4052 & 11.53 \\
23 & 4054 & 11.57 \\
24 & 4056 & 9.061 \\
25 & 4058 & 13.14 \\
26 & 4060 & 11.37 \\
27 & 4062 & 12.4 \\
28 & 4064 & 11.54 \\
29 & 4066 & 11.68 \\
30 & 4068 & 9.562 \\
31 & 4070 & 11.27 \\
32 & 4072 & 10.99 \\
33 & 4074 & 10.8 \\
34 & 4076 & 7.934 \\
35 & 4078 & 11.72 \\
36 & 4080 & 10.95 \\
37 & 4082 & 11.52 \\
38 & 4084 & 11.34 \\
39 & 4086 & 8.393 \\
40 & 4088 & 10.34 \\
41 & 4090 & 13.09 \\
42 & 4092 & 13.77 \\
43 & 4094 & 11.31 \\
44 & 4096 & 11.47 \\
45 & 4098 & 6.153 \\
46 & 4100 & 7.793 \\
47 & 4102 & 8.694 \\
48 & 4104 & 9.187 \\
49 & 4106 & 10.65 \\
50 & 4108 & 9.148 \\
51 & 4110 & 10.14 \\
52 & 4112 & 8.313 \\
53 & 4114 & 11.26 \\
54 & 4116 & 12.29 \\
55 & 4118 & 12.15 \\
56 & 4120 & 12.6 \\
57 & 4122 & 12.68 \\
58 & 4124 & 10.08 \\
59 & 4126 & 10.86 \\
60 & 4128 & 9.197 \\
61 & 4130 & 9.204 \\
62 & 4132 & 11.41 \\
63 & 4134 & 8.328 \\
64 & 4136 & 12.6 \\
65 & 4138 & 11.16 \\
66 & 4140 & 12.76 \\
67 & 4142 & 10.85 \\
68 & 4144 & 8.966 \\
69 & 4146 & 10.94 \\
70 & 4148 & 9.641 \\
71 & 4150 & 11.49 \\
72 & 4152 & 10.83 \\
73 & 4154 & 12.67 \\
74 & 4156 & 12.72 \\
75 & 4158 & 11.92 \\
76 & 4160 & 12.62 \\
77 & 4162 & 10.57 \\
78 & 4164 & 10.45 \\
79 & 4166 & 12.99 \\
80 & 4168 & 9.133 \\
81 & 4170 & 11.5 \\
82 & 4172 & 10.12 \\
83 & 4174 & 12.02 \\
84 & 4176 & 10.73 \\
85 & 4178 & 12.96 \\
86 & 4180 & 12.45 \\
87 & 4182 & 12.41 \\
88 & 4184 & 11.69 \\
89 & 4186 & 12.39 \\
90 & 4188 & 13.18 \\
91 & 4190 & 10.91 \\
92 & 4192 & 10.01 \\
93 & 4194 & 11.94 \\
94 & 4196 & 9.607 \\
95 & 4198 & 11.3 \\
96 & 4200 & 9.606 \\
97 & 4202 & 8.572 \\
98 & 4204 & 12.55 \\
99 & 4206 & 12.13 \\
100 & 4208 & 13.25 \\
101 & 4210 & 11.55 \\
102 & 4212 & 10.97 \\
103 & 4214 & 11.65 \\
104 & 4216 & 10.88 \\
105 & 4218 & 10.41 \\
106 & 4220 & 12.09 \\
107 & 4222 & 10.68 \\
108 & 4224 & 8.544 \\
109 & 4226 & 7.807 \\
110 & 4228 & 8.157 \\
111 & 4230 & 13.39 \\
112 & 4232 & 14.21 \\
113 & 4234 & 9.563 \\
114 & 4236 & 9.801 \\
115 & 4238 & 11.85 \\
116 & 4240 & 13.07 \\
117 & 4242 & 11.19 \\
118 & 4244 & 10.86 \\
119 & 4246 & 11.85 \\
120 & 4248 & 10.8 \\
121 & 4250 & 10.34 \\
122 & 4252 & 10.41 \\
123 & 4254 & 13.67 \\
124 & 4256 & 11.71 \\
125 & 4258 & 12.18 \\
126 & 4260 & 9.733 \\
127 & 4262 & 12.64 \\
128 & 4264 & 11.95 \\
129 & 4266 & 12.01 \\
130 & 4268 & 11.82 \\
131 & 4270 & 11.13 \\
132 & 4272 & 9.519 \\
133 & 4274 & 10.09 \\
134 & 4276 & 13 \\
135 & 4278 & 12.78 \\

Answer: 1.9 Angstrom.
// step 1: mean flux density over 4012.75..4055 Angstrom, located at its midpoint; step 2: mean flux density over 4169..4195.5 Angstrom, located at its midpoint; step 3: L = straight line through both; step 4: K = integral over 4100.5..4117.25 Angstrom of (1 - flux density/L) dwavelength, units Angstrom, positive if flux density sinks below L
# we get 2.2 Angstrom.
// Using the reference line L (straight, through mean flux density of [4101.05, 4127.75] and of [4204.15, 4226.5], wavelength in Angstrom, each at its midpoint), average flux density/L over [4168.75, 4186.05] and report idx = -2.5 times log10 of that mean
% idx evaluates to -0.08 mag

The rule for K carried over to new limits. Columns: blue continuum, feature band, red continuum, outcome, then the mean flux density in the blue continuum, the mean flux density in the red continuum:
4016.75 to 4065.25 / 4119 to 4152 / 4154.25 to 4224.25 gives 1.56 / 11.3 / 11.4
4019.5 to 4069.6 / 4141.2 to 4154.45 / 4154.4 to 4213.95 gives 0.87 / 11.3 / 11.5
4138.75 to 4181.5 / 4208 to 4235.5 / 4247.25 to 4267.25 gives 1.56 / 11.4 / 11.6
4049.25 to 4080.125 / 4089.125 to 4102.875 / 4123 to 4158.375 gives 0.79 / 11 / 10.8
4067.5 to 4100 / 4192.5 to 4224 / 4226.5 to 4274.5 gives 0.23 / 10.6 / 11.3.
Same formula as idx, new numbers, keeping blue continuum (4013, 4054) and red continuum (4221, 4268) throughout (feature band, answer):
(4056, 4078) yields 0.018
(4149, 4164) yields -0.053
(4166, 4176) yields 0.024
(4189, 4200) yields 0.052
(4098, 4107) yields 0.266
